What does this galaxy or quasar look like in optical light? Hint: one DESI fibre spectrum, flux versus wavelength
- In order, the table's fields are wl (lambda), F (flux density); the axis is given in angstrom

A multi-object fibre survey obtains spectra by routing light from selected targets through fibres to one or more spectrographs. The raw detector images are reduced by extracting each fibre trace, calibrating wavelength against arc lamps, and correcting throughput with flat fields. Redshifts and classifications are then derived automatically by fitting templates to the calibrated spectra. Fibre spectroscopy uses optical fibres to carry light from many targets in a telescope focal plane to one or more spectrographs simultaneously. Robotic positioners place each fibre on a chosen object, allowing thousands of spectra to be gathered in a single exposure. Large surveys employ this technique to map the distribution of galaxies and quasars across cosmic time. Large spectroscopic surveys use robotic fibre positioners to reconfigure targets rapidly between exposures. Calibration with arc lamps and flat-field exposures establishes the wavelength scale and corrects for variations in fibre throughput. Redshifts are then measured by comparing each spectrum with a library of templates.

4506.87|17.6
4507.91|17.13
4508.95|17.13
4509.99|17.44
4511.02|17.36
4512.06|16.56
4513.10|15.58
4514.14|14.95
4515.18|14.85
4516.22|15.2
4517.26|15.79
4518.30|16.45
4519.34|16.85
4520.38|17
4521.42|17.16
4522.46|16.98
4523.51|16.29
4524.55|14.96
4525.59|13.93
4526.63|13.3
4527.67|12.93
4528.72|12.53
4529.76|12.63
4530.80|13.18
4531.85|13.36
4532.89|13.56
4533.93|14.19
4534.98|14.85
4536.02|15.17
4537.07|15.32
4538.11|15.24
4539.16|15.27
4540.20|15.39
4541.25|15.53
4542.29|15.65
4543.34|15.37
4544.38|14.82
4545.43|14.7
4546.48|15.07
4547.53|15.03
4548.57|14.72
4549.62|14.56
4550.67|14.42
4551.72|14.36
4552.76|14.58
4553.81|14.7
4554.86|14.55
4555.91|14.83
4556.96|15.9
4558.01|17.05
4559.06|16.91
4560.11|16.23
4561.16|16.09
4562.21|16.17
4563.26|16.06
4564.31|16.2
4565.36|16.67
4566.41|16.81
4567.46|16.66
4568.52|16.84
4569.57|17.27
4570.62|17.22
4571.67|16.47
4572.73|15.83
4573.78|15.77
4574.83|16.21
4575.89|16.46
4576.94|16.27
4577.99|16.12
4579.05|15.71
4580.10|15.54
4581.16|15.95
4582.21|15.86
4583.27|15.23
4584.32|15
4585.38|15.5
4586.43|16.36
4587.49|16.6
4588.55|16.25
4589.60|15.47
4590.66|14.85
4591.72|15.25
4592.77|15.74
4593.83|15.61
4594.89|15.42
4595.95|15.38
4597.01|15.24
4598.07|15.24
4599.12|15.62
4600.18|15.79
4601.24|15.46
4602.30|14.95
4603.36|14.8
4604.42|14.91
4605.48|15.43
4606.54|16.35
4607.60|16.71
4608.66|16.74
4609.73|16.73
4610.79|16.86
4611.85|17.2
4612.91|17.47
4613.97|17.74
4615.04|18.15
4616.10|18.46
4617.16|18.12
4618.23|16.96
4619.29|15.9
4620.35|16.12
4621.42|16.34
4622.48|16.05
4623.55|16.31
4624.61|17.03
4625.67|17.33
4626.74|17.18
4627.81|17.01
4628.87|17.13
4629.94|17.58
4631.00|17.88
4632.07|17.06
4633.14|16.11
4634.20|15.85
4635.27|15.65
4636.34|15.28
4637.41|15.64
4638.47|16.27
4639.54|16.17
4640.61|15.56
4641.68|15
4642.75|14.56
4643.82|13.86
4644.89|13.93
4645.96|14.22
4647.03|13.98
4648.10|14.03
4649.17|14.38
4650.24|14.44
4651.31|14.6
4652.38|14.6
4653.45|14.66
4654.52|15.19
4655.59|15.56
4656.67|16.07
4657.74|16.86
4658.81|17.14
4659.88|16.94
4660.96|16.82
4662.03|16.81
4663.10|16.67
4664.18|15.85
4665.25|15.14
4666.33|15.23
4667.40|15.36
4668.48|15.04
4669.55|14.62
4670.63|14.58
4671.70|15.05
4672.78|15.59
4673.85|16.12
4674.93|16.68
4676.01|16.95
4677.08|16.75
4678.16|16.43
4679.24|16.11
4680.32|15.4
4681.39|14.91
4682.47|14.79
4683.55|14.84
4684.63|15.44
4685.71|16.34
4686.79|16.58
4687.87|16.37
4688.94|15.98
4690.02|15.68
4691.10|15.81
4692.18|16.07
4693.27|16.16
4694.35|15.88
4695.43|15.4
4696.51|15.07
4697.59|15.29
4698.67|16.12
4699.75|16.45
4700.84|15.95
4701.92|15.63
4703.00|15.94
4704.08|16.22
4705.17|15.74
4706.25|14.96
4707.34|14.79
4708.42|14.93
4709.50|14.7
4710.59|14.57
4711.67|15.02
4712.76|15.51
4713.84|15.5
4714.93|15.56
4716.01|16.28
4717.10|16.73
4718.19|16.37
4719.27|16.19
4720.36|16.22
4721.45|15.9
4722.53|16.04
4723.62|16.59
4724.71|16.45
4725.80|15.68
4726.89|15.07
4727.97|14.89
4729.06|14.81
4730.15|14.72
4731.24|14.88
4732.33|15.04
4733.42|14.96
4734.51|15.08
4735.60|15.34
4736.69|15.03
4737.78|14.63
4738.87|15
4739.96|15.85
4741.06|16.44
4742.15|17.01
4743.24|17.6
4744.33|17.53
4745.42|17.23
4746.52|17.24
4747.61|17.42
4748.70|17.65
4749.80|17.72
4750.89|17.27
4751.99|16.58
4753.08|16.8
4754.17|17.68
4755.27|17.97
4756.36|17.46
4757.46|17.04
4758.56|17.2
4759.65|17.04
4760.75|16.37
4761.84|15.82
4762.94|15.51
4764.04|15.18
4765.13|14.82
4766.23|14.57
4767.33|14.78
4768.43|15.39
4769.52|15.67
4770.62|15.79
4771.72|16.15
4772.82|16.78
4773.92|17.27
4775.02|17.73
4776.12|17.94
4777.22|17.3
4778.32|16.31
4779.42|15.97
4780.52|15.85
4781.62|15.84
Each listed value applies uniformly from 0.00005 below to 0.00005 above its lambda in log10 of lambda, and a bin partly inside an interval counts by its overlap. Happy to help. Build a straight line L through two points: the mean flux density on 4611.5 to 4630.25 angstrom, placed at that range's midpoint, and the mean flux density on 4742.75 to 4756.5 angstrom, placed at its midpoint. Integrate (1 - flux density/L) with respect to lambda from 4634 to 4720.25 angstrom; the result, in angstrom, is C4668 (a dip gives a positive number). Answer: 8.3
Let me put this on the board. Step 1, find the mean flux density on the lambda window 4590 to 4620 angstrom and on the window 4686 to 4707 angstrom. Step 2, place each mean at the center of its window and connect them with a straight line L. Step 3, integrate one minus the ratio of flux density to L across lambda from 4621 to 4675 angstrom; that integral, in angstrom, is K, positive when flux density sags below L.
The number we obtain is 0.98 angstrom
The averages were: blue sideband 16.2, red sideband 15.9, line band 15.7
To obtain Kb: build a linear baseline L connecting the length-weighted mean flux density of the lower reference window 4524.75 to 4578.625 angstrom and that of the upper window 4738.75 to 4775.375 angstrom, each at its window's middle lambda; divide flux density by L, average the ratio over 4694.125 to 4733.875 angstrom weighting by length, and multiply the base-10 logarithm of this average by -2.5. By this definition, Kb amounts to 0.05 mag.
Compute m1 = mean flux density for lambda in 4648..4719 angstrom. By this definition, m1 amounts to 15.7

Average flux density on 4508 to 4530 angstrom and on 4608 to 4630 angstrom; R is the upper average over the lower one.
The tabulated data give 1.1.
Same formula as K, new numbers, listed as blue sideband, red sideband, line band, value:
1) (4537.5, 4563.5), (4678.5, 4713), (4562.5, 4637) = -4.17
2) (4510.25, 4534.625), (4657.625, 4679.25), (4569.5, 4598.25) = -0.71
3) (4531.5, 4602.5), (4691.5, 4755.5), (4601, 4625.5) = -1.40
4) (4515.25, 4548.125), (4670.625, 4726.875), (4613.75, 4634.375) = -2.16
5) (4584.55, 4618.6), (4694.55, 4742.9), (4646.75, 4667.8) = 0.45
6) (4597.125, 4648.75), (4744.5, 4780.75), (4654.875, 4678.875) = 0.40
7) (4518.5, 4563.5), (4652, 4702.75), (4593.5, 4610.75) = -0.32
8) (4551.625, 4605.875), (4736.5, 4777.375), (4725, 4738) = 1.10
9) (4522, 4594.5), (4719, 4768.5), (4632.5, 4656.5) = 1.11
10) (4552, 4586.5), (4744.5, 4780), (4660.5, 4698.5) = 1.38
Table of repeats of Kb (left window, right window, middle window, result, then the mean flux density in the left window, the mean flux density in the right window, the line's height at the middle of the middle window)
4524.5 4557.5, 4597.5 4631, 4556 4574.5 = -0.08 mag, 14.5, 16.6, 15.2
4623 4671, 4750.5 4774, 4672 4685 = 0.00 mag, 15.7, 16.3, 15.9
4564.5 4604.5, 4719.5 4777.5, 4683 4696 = 0.02 mag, 15.9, 16.2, 16.1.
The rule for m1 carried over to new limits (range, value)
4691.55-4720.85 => 15.7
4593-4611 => 15.7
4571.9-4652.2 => 15.9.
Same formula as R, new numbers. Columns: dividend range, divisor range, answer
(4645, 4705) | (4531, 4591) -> 1.00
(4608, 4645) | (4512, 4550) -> 1.10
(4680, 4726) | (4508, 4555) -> 1.04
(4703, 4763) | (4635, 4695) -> 1.03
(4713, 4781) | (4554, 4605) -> 1.02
